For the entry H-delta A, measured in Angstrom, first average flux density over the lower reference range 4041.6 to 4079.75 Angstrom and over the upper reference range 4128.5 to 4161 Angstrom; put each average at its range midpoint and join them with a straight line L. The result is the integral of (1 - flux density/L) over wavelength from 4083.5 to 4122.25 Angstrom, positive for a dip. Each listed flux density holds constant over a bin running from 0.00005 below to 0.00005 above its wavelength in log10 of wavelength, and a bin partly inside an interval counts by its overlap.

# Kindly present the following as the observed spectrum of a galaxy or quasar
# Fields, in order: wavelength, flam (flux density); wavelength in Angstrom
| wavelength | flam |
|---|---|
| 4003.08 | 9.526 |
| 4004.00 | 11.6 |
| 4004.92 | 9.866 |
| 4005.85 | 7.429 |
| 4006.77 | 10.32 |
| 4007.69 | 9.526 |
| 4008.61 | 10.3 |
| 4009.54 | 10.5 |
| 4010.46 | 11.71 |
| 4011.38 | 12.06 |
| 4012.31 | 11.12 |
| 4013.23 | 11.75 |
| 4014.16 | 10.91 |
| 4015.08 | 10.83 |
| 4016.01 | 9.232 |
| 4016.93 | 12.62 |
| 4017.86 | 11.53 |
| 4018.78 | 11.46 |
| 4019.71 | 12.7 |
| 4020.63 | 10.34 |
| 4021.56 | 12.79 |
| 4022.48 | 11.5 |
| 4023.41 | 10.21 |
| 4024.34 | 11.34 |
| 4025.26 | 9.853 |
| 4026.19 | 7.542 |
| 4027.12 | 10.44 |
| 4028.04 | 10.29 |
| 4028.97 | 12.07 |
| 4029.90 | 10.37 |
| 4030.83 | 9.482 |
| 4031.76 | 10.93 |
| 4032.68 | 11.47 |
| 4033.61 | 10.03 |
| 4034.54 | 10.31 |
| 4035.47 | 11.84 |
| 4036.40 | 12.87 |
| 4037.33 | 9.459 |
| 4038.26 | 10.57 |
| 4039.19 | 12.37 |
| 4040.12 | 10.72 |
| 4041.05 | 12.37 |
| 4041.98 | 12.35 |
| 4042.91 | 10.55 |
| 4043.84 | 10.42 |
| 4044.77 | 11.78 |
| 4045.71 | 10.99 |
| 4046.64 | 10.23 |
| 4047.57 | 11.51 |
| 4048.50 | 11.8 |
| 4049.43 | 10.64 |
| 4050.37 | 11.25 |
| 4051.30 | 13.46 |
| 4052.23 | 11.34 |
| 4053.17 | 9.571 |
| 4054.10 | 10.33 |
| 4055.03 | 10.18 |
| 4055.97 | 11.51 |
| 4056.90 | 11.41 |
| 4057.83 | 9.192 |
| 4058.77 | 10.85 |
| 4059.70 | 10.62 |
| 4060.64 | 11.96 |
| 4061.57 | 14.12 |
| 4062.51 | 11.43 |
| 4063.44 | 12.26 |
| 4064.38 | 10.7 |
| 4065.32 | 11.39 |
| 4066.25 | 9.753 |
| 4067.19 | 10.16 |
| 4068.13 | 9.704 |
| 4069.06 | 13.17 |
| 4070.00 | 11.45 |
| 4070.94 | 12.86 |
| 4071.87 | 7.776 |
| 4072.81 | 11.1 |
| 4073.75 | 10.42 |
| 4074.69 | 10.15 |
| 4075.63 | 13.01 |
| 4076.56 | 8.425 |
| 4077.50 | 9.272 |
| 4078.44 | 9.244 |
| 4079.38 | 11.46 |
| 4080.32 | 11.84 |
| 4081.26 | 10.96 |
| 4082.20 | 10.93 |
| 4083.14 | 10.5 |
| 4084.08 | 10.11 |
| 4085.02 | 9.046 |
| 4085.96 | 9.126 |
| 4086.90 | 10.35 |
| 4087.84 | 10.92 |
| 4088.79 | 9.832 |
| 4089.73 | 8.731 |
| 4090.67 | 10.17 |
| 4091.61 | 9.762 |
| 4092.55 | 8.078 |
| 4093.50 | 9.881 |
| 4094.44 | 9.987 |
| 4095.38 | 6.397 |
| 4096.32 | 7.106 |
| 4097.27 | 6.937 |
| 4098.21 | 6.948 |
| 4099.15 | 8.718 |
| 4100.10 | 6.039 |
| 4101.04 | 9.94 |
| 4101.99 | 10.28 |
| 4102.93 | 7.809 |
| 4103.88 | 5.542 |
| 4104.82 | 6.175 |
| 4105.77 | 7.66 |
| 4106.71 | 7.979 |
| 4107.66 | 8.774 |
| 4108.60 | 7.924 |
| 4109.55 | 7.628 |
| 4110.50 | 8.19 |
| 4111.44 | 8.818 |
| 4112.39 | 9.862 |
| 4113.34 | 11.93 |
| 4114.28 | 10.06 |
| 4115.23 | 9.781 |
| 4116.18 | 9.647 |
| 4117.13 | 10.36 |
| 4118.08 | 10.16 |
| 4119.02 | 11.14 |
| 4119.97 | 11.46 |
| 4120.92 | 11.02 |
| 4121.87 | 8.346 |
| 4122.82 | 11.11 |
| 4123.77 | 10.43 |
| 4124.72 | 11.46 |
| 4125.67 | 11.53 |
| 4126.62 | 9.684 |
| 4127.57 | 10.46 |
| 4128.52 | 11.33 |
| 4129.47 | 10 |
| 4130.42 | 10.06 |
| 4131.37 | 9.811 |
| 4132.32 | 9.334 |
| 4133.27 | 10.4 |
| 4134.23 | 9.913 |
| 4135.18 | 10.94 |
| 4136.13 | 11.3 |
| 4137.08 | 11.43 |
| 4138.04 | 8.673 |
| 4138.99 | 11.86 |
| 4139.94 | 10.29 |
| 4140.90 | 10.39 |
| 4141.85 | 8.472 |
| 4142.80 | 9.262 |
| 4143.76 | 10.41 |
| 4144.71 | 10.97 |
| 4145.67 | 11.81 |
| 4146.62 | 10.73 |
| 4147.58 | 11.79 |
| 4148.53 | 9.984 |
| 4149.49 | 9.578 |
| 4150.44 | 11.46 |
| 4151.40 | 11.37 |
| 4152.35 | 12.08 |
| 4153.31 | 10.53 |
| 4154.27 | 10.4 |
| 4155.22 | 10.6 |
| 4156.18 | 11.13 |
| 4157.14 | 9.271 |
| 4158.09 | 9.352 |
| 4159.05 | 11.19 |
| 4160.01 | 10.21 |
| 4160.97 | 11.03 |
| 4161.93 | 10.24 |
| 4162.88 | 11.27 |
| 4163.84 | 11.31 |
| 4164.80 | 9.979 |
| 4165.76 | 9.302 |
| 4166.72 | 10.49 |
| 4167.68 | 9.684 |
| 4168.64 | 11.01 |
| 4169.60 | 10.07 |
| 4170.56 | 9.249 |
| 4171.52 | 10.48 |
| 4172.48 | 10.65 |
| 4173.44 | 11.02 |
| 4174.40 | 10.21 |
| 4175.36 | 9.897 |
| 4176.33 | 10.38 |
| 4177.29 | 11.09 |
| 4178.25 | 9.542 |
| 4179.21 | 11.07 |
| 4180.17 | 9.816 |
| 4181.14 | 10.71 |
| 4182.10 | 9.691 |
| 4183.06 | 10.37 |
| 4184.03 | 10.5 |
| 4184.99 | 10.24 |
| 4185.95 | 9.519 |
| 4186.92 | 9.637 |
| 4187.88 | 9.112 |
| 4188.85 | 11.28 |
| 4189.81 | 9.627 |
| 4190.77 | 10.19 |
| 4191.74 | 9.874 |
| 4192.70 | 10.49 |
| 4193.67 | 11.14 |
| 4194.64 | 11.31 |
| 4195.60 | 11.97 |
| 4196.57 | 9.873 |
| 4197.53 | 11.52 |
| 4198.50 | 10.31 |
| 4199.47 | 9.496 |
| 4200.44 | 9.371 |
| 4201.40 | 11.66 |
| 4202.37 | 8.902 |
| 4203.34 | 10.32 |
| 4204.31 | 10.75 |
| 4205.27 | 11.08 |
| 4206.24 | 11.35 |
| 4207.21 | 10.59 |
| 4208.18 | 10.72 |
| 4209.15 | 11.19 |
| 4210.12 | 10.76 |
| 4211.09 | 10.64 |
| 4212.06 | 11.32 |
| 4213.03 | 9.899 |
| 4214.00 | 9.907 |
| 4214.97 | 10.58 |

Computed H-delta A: 6.22 Angstrom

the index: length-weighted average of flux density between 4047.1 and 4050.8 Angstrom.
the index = 11.3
